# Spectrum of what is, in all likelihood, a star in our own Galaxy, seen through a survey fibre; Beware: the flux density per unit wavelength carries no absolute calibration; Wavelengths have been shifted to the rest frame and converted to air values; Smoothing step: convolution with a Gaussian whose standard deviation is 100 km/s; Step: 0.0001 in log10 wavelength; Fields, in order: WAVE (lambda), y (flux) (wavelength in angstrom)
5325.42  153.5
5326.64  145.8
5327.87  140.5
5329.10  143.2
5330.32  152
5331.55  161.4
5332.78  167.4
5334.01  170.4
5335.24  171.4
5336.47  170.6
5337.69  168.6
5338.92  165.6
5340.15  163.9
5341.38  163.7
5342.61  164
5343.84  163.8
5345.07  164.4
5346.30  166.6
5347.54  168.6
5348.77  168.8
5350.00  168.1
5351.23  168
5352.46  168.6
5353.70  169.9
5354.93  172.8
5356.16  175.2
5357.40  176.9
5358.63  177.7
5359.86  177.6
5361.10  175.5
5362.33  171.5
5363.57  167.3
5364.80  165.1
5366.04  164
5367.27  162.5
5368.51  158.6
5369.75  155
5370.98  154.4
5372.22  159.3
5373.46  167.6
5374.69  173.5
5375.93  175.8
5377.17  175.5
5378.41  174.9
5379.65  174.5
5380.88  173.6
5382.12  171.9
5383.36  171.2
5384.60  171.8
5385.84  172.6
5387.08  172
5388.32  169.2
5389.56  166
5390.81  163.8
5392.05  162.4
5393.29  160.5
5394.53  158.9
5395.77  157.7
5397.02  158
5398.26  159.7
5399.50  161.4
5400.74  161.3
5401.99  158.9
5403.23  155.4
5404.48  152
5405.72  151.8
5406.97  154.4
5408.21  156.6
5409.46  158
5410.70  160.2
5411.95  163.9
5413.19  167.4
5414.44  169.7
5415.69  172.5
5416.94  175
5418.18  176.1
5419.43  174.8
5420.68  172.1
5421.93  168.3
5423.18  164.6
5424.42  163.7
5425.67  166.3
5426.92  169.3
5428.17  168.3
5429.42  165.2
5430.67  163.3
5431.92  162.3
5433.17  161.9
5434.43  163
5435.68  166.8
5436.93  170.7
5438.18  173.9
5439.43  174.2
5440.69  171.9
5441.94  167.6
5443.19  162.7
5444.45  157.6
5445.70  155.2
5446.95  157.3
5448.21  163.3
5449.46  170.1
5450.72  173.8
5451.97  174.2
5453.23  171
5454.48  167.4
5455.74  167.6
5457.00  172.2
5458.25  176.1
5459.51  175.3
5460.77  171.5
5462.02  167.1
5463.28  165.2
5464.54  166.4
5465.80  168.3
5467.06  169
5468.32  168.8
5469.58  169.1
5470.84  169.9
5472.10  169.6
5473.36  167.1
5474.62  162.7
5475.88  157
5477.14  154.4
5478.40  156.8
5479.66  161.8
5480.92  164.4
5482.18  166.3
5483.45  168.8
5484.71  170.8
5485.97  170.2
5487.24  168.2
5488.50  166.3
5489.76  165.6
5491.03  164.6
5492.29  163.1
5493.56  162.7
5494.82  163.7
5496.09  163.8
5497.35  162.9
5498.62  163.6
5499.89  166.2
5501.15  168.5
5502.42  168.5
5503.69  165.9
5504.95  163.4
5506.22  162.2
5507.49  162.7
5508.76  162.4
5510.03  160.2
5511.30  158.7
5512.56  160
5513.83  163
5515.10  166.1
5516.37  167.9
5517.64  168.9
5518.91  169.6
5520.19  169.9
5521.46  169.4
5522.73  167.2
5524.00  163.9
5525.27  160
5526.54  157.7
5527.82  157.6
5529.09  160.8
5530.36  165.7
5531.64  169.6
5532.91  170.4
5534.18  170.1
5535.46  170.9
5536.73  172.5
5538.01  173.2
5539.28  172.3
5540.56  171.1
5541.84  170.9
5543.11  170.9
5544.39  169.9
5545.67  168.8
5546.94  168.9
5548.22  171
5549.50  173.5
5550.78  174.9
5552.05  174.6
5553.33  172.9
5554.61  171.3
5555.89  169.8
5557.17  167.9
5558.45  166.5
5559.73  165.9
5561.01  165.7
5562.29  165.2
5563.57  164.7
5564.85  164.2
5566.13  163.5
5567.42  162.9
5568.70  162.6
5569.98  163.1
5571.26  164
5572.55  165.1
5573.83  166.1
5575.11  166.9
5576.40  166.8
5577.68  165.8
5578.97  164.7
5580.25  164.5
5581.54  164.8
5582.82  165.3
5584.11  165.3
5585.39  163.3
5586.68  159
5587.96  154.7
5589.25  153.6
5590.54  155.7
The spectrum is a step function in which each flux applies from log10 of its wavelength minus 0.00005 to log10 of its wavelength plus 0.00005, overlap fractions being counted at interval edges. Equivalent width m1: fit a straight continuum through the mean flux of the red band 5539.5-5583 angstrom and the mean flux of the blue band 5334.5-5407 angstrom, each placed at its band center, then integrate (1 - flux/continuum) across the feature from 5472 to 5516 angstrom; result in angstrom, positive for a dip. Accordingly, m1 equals 0.82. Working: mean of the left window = 166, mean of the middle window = 164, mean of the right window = 168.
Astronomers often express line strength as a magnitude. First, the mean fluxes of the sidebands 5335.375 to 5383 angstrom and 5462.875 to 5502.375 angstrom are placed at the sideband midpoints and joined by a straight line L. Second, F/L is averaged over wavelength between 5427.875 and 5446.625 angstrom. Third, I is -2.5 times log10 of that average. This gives 0.01 mag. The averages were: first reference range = 169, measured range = 165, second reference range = 165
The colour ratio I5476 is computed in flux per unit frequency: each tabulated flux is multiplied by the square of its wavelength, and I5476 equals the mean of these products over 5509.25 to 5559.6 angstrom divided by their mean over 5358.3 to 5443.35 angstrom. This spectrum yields 1.06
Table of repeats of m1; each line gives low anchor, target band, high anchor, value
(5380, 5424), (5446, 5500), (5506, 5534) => -0.65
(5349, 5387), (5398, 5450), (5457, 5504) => 1.08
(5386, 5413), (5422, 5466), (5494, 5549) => -1.28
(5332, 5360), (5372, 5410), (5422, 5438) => 0.63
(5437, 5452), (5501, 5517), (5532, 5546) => 0.56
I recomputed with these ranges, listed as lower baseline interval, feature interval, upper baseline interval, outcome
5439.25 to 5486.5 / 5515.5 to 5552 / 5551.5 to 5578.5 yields -0.013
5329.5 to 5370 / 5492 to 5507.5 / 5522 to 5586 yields 0.018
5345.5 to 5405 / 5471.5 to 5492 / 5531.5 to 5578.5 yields 0.021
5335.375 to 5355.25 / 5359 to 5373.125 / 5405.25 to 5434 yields 0.013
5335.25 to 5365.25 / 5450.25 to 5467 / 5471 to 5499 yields -0.032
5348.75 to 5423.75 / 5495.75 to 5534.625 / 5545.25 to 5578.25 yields 0.016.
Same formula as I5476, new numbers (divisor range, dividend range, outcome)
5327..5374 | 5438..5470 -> 1.06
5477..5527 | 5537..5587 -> 1.04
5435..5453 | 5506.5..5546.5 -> 1.03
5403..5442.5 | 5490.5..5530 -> 1.02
